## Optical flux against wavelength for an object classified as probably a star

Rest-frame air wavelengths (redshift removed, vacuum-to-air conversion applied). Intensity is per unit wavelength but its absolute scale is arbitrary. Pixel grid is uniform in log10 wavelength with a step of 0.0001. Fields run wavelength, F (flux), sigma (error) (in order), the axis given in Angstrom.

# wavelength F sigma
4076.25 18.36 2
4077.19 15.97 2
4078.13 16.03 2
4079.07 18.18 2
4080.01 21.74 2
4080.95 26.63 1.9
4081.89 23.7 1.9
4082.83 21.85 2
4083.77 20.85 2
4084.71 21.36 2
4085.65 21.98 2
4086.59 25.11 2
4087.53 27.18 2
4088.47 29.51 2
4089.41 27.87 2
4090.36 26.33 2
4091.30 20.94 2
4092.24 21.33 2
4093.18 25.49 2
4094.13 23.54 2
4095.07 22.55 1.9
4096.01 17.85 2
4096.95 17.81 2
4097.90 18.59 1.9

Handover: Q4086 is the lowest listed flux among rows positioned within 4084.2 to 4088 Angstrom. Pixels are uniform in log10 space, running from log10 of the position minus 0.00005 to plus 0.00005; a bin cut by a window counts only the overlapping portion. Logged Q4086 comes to 21.36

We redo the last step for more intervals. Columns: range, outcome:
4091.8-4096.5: 17.85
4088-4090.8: 26.33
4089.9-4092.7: 20.94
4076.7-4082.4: 15.97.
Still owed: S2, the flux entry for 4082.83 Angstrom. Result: 21.85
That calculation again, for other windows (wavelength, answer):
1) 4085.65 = 21.98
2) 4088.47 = 29.51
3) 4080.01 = 21.74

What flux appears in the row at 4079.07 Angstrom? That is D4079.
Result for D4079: 18.18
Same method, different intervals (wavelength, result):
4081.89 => 23.7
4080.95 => 26.63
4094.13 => 23.54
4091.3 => 20.94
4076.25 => 18.36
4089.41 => 27.87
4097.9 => 18.59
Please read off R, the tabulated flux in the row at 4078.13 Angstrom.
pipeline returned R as 16.03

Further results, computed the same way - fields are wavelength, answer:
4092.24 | 21.33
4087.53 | 27.18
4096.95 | 17.81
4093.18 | 25.49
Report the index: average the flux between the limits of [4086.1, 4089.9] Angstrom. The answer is 27.4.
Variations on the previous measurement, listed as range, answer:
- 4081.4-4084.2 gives 22.2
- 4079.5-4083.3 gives 23.4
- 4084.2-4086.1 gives 21.7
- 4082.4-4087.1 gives 22.3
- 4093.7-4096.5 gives 21.3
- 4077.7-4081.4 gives 20.7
